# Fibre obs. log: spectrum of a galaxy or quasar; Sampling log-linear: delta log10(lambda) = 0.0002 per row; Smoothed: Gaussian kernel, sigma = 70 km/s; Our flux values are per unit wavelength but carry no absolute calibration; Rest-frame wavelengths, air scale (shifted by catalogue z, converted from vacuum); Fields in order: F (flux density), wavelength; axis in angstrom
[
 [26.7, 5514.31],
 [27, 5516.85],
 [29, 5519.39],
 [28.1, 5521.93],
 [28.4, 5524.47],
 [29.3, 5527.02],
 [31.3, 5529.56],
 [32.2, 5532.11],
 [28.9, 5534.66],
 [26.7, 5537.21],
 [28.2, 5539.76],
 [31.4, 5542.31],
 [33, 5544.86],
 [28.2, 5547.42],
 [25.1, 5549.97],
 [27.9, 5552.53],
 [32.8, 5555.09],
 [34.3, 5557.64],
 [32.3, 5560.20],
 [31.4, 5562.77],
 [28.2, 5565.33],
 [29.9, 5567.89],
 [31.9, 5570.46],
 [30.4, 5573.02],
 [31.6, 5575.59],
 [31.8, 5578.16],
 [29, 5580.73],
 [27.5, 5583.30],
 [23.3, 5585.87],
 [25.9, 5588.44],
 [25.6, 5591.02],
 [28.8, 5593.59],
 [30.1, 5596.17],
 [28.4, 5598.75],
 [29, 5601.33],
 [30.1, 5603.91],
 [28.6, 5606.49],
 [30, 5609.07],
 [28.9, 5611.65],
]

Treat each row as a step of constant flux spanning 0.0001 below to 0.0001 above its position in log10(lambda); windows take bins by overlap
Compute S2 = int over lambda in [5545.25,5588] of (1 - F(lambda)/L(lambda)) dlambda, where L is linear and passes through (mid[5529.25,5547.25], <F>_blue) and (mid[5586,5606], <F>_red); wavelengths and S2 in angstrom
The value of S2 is -1.0 angstrom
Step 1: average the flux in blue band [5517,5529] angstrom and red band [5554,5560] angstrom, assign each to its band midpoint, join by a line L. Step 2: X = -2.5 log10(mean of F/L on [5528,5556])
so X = 0.06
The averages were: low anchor 28.7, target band 29.6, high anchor 33.4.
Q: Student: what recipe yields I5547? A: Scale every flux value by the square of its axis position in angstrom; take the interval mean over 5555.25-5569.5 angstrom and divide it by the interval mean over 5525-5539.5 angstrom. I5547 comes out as 1.07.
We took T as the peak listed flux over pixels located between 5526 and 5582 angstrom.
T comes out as 34.3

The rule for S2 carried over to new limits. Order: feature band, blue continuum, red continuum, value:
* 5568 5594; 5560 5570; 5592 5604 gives 1.0 angstrom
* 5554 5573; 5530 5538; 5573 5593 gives -1.9 angstrom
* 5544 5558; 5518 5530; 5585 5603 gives -0.7 angstrom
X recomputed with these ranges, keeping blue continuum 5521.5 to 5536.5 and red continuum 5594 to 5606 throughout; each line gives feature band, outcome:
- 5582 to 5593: 0.14 mag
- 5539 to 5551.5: 0.01 mag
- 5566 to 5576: -0.05 mag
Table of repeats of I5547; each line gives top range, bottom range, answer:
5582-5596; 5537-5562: 0.89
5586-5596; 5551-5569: 0.88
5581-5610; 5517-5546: 0.97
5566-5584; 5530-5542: 1.05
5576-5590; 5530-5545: 0.94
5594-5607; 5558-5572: 0.96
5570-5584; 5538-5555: 1.05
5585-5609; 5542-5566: 0.93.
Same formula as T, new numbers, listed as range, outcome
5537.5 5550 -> 33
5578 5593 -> 31.8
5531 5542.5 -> 32.2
